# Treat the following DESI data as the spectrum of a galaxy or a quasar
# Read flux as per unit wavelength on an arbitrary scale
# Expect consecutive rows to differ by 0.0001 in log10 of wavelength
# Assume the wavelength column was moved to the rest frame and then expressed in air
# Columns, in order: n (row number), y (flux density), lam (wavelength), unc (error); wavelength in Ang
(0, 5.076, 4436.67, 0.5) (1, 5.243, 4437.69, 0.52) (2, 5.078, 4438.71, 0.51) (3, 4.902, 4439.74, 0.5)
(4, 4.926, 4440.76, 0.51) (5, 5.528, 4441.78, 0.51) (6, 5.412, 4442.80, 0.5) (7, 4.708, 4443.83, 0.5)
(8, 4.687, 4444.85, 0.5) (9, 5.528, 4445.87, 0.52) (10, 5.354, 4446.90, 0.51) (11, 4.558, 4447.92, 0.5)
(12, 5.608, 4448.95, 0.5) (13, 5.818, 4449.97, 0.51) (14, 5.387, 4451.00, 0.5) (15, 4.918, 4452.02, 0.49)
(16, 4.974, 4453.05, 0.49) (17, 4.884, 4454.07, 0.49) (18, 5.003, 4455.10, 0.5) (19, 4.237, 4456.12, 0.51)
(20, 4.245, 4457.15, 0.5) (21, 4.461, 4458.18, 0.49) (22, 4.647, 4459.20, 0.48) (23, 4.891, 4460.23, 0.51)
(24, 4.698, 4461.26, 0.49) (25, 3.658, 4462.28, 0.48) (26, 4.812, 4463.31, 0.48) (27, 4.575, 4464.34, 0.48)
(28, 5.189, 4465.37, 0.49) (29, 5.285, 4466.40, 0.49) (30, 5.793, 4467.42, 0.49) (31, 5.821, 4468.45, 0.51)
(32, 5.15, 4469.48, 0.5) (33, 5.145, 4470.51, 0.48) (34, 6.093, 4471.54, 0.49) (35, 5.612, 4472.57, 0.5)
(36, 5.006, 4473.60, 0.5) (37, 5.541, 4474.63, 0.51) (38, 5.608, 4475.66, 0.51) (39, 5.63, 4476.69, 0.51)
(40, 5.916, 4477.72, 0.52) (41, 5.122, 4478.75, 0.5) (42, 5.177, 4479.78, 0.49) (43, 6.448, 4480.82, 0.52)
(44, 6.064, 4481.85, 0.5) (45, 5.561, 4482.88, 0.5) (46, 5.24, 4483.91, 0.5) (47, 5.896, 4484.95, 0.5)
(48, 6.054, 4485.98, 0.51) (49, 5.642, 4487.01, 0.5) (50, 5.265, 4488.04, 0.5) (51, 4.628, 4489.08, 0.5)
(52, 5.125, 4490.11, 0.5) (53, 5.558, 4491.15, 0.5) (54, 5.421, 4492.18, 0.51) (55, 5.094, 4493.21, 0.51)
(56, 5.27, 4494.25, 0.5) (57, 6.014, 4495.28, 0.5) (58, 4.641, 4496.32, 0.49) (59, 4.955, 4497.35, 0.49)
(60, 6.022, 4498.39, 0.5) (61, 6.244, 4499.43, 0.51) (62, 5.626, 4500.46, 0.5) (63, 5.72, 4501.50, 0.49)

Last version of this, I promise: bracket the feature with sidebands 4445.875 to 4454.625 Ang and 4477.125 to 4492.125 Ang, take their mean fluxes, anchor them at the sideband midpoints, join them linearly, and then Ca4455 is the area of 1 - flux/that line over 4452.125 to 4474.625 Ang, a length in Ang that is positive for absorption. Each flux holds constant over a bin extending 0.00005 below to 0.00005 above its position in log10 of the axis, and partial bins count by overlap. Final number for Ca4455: 1.5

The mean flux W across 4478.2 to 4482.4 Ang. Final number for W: 5.7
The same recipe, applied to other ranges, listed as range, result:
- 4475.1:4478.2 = 5.72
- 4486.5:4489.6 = 5.18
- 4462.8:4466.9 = 4.96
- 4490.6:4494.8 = 5.34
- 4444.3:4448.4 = 5.04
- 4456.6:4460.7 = 4.55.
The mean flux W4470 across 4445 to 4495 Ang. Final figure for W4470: 5.24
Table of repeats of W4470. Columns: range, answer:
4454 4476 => 5.01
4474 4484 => 5.64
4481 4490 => 5.56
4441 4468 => 4.96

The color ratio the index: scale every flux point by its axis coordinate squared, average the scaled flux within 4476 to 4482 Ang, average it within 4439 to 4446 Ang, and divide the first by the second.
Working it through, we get 1.1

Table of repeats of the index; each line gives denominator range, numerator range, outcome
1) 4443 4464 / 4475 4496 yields 1.15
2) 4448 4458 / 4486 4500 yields 1.11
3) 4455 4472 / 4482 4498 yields 1.11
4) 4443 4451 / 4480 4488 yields 1.13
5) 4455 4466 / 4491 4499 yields 1.19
